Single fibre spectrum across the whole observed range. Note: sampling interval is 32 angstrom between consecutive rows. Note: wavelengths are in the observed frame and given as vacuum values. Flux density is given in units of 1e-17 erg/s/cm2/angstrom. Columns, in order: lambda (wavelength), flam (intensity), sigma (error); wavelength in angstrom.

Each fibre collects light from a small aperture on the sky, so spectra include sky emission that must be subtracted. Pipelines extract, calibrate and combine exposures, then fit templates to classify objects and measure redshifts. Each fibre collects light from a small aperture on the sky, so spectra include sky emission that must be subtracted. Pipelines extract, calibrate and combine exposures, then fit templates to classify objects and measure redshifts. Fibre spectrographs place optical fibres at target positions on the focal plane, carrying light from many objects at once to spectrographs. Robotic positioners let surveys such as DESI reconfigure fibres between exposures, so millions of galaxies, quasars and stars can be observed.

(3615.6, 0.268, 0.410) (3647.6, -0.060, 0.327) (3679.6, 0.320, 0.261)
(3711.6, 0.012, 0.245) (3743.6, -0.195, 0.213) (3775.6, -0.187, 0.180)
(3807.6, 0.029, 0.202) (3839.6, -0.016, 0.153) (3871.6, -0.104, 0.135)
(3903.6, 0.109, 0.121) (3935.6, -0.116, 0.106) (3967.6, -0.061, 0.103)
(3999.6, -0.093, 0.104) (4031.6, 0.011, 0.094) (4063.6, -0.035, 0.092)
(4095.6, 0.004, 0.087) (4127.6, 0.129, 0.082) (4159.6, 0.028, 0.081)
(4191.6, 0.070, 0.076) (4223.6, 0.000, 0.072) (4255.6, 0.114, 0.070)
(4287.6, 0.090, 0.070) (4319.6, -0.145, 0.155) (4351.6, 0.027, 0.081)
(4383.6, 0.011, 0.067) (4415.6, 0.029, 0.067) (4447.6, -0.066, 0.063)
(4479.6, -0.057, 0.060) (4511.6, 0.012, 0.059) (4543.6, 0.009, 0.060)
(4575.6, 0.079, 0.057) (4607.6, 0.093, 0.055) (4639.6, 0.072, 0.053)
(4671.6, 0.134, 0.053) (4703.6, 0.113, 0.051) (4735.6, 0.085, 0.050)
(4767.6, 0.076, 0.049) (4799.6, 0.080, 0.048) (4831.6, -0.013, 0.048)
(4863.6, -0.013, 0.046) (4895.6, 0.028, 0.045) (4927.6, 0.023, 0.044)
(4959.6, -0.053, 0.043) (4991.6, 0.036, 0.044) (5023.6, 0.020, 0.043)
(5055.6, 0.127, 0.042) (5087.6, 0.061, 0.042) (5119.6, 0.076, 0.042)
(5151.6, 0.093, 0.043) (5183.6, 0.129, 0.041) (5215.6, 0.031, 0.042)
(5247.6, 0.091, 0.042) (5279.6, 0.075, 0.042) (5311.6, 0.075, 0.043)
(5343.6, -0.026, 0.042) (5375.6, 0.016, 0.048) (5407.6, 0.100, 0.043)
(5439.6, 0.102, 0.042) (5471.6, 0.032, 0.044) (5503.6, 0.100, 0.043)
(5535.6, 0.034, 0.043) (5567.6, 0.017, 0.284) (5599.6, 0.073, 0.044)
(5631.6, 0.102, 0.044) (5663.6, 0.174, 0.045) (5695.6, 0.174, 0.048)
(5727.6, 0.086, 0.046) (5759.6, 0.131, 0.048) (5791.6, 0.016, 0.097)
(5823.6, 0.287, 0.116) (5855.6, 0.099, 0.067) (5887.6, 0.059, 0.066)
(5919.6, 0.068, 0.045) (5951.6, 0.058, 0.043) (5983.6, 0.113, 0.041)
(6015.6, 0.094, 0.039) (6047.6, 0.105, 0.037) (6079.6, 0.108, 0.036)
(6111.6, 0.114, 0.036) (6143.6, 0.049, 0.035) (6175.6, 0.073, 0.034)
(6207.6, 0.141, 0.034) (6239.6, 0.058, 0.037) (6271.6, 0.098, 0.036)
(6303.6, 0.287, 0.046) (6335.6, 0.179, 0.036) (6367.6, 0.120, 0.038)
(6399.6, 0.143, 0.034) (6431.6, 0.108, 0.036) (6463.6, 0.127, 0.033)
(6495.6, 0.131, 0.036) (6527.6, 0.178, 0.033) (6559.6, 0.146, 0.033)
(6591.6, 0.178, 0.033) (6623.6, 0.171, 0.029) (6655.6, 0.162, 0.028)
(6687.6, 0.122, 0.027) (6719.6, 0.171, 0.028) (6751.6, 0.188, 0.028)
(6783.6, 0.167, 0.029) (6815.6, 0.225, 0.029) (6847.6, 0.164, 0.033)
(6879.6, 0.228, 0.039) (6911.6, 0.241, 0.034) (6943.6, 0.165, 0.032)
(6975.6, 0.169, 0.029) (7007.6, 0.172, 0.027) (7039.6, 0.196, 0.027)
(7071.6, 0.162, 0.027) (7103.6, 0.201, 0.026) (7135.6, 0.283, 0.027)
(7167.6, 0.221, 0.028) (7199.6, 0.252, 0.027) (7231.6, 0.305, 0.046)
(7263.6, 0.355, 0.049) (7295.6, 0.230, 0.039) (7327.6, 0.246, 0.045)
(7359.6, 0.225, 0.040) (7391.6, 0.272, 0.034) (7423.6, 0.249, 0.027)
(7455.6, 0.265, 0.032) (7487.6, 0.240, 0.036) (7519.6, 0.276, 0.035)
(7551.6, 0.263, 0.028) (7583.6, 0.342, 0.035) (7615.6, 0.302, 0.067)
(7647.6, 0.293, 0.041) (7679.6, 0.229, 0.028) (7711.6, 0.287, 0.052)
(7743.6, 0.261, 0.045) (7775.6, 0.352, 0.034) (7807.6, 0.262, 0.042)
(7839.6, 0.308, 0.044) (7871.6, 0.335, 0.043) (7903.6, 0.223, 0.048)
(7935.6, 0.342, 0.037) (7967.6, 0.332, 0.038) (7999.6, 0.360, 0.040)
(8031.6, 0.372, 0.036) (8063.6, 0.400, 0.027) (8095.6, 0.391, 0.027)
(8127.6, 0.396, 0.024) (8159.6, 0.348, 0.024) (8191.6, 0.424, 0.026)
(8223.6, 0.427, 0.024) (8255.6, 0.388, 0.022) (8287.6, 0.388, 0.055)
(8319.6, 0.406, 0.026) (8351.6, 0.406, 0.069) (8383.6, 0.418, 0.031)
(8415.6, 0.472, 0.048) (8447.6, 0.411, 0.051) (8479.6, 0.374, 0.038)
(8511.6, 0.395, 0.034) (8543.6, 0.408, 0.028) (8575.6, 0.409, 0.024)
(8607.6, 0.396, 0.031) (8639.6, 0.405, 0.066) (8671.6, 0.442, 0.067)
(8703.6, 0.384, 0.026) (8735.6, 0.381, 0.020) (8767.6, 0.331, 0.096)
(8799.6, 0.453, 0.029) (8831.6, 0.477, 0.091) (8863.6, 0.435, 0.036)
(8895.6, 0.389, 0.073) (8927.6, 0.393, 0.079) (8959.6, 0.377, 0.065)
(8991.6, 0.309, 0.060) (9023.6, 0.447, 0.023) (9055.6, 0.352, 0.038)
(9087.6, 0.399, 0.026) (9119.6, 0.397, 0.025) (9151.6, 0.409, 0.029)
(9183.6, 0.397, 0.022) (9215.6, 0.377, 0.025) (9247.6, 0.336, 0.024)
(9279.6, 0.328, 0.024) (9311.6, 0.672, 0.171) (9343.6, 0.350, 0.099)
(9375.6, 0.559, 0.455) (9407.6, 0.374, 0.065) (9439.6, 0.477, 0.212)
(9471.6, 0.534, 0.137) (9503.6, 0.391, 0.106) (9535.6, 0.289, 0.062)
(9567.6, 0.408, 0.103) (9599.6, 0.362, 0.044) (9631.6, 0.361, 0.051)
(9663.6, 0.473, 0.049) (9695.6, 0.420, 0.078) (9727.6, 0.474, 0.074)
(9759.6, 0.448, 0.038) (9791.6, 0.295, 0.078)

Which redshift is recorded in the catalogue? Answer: 0.785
